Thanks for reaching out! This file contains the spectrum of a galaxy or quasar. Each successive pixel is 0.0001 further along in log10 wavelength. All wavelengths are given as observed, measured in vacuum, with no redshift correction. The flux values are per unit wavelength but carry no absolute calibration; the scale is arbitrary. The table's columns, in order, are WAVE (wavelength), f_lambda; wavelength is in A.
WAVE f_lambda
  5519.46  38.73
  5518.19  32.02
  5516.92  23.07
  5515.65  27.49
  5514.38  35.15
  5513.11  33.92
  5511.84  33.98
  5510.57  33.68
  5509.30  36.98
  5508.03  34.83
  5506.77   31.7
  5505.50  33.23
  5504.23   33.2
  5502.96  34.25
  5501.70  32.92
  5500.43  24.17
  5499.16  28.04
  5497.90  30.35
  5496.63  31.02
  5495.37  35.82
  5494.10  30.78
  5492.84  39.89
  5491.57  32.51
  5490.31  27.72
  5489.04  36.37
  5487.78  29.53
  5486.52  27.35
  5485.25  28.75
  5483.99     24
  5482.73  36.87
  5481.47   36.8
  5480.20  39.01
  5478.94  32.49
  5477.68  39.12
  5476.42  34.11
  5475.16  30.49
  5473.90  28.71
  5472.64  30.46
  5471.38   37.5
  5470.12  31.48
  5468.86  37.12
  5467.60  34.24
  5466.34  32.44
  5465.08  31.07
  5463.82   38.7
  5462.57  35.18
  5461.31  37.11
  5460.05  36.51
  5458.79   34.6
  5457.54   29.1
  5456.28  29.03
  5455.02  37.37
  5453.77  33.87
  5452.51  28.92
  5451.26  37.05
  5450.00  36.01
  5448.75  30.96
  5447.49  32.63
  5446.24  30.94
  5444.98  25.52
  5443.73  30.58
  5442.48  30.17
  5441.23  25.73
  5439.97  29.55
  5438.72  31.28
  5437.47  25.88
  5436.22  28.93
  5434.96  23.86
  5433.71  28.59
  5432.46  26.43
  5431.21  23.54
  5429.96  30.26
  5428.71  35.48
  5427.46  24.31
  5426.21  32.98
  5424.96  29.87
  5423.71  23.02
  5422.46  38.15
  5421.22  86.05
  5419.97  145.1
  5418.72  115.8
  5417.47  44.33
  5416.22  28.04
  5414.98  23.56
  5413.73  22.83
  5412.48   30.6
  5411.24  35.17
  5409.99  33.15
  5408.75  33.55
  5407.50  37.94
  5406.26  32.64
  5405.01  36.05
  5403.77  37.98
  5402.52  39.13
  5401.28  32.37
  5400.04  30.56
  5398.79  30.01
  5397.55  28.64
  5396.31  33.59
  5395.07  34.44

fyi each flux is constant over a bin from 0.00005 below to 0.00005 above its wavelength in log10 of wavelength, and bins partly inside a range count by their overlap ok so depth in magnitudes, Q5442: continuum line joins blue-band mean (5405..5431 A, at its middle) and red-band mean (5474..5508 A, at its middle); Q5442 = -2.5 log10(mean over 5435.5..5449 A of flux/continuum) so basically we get 0.34 mag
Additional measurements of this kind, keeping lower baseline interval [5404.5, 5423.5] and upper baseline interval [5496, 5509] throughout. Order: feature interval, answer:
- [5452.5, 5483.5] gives 0.12 mag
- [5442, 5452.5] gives 0.32 mag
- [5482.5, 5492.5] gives 0.14 mag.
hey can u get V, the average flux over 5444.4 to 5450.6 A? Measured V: 31.2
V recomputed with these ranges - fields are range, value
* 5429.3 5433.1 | 26.8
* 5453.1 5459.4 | 32.8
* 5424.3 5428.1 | 29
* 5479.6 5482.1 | 37.8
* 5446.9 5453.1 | 33.1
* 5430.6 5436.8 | 26.2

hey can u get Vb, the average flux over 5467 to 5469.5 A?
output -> 35.7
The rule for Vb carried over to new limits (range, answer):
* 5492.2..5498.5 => 33.6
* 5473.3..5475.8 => 29.6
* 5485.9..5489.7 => 31.1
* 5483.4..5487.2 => 26.8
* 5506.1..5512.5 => 34.2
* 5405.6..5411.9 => 34.5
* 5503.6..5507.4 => 32.7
